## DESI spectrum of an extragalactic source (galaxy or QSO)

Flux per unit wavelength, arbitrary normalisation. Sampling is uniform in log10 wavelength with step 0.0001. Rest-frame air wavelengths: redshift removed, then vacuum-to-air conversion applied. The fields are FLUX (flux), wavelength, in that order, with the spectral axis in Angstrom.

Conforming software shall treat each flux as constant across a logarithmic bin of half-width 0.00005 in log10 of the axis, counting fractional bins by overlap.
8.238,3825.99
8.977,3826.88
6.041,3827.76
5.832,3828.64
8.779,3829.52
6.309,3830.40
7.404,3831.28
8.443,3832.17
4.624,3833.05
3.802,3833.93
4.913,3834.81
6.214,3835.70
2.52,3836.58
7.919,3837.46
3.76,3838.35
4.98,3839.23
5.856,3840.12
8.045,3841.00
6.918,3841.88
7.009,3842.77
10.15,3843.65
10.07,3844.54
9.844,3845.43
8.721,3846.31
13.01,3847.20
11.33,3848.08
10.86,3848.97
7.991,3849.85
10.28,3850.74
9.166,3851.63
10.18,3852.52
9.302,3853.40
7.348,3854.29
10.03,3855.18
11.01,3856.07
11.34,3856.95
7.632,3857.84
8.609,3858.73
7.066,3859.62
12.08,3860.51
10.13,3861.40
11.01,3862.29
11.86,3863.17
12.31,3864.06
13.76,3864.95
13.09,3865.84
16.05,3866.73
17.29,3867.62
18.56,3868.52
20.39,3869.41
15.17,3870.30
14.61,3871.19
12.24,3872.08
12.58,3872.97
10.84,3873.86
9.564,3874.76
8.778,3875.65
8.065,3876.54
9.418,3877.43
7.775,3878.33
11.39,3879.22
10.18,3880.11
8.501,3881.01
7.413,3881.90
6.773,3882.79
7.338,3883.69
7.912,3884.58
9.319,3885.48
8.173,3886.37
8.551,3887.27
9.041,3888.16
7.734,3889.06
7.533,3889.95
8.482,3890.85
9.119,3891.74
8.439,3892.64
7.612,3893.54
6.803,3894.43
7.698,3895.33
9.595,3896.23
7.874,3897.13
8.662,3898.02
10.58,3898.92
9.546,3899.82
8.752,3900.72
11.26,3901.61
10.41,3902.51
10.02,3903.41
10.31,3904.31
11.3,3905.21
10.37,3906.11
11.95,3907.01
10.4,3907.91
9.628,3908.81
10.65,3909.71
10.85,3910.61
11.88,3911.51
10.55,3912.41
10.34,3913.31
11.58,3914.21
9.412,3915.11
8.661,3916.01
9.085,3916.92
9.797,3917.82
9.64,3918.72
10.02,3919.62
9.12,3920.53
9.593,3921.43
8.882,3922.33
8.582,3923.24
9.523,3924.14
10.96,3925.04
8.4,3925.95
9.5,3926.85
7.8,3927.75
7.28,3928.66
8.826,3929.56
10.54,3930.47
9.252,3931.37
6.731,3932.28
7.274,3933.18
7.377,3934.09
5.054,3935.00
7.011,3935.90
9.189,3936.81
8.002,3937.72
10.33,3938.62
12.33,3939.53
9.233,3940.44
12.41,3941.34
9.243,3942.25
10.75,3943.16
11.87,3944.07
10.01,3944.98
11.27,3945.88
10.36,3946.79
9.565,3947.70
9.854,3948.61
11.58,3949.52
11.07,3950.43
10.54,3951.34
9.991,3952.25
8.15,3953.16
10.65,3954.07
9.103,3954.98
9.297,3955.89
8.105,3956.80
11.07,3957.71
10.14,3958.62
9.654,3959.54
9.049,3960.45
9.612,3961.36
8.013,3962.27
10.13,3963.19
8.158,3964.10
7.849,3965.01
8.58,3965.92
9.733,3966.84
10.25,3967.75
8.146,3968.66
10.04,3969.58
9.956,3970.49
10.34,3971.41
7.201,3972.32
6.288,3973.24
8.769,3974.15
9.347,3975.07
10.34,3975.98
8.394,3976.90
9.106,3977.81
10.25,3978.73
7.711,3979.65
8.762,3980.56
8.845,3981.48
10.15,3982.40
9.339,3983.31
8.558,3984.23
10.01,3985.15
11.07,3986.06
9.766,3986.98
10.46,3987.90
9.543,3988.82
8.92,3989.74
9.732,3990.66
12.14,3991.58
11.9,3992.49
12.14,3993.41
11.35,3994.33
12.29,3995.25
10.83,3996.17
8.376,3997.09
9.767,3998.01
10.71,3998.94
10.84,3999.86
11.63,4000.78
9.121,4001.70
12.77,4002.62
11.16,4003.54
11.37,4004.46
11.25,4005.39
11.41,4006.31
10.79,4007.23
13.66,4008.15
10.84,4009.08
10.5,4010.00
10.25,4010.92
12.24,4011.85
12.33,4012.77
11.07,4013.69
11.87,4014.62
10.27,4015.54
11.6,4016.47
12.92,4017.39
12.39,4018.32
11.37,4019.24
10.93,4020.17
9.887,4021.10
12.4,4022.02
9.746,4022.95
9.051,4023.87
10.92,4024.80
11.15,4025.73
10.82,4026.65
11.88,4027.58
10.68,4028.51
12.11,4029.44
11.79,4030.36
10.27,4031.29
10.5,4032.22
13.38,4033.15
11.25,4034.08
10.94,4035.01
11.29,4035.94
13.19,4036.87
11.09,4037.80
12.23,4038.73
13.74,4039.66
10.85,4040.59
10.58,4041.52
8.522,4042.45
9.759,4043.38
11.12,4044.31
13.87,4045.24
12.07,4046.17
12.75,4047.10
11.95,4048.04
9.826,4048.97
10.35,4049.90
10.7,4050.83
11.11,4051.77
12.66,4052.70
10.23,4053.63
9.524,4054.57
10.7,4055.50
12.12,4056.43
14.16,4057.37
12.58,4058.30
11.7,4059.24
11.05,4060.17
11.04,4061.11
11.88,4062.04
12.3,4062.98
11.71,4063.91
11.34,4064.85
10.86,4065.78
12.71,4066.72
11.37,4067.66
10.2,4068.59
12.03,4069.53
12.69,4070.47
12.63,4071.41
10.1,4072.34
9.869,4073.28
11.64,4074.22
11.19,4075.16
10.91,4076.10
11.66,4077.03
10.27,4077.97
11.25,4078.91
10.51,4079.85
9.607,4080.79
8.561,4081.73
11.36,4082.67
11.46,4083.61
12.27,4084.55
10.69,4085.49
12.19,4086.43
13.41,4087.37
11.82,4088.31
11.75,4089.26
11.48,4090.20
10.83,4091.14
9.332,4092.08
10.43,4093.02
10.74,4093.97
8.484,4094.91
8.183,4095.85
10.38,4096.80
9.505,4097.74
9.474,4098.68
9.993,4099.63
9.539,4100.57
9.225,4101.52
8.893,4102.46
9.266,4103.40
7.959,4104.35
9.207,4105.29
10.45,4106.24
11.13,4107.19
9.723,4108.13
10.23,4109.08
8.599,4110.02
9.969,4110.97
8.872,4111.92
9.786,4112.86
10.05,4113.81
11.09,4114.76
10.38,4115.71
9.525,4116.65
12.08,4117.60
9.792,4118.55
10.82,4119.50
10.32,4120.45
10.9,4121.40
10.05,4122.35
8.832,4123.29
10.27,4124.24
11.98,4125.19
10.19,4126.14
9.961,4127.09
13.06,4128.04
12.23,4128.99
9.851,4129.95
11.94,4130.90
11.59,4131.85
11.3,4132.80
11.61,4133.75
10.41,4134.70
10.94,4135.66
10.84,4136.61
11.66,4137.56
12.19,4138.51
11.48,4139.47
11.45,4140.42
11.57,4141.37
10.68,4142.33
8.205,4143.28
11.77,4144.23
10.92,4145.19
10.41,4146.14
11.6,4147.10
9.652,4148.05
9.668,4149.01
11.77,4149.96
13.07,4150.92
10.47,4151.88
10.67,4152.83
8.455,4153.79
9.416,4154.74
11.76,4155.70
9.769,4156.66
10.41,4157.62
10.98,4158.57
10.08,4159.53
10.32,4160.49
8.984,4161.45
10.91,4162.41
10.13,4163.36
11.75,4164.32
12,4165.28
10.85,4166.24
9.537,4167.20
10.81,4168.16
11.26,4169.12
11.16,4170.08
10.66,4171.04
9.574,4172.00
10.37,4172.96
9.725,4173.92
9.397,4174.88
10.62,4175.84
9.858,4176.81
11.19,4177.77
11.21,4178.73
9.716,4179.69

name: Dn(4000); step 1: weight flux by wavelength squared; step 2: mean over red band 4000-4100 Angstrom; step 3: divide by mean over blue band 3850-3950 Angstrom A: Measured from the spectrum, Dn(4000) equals 1.21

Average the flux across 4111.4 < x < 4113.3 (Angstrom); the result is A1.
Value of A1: 9.35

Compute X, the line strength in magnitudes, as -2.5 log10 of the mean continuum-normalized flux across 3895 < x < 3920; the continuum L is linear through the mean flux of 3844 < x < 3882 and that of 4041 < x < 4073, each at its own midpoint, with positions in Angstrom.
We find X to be 0.12 mag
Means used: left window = 11.1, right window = 11.4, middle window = 10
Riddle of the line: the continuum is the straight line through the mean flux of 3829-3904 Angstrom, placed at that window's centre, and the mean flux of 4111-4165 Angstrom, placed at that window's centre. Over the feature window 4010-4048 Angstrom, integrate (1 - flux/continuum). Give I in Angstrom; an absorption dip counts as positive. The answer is -4.4 Angstrom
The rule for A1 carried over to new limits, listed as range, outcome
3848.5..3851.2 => 9.71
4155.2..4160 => 10.6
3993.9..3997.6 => 10.7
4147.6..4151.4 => 11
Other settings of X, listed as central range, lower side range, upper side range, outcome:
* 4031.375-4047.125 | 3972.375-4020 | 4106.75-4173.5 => -0.098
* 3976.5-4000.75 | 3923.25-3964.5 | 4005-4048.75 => 0.044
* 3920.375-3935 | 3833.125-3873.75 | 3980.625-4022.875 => 0.216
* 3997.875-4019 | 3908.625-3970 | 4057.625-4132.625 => -0.135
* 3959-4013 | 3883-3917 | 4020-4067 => 0.059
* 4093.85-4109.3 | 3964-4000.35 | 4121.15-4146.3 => 0.128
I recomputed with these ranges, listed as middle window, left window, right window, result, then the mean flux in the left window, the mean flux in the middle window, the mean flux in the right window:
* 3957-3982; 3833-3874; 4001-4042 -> 4.28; 10.1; 9.09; 11.4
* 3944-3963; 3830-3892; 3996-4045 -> 1.02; 9.52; 9.91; 11.2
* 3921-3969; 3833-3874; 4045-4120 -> 4.72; 10.1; 9.36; 10.8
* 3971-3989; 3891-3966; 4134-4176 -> 1.05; 9.52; 9.21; 10.6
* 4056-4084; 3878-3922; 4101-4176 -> -3.28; 9.35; 11.4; 10.5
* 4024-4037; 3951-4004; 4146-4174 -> -1.78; 9.73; 11.3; 10.6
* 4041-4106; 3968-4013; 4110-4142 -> -2.04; 10.2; 10.9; 10.8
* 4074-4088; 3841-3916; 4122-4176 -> -0.71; 10.2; 11.1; 10.7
